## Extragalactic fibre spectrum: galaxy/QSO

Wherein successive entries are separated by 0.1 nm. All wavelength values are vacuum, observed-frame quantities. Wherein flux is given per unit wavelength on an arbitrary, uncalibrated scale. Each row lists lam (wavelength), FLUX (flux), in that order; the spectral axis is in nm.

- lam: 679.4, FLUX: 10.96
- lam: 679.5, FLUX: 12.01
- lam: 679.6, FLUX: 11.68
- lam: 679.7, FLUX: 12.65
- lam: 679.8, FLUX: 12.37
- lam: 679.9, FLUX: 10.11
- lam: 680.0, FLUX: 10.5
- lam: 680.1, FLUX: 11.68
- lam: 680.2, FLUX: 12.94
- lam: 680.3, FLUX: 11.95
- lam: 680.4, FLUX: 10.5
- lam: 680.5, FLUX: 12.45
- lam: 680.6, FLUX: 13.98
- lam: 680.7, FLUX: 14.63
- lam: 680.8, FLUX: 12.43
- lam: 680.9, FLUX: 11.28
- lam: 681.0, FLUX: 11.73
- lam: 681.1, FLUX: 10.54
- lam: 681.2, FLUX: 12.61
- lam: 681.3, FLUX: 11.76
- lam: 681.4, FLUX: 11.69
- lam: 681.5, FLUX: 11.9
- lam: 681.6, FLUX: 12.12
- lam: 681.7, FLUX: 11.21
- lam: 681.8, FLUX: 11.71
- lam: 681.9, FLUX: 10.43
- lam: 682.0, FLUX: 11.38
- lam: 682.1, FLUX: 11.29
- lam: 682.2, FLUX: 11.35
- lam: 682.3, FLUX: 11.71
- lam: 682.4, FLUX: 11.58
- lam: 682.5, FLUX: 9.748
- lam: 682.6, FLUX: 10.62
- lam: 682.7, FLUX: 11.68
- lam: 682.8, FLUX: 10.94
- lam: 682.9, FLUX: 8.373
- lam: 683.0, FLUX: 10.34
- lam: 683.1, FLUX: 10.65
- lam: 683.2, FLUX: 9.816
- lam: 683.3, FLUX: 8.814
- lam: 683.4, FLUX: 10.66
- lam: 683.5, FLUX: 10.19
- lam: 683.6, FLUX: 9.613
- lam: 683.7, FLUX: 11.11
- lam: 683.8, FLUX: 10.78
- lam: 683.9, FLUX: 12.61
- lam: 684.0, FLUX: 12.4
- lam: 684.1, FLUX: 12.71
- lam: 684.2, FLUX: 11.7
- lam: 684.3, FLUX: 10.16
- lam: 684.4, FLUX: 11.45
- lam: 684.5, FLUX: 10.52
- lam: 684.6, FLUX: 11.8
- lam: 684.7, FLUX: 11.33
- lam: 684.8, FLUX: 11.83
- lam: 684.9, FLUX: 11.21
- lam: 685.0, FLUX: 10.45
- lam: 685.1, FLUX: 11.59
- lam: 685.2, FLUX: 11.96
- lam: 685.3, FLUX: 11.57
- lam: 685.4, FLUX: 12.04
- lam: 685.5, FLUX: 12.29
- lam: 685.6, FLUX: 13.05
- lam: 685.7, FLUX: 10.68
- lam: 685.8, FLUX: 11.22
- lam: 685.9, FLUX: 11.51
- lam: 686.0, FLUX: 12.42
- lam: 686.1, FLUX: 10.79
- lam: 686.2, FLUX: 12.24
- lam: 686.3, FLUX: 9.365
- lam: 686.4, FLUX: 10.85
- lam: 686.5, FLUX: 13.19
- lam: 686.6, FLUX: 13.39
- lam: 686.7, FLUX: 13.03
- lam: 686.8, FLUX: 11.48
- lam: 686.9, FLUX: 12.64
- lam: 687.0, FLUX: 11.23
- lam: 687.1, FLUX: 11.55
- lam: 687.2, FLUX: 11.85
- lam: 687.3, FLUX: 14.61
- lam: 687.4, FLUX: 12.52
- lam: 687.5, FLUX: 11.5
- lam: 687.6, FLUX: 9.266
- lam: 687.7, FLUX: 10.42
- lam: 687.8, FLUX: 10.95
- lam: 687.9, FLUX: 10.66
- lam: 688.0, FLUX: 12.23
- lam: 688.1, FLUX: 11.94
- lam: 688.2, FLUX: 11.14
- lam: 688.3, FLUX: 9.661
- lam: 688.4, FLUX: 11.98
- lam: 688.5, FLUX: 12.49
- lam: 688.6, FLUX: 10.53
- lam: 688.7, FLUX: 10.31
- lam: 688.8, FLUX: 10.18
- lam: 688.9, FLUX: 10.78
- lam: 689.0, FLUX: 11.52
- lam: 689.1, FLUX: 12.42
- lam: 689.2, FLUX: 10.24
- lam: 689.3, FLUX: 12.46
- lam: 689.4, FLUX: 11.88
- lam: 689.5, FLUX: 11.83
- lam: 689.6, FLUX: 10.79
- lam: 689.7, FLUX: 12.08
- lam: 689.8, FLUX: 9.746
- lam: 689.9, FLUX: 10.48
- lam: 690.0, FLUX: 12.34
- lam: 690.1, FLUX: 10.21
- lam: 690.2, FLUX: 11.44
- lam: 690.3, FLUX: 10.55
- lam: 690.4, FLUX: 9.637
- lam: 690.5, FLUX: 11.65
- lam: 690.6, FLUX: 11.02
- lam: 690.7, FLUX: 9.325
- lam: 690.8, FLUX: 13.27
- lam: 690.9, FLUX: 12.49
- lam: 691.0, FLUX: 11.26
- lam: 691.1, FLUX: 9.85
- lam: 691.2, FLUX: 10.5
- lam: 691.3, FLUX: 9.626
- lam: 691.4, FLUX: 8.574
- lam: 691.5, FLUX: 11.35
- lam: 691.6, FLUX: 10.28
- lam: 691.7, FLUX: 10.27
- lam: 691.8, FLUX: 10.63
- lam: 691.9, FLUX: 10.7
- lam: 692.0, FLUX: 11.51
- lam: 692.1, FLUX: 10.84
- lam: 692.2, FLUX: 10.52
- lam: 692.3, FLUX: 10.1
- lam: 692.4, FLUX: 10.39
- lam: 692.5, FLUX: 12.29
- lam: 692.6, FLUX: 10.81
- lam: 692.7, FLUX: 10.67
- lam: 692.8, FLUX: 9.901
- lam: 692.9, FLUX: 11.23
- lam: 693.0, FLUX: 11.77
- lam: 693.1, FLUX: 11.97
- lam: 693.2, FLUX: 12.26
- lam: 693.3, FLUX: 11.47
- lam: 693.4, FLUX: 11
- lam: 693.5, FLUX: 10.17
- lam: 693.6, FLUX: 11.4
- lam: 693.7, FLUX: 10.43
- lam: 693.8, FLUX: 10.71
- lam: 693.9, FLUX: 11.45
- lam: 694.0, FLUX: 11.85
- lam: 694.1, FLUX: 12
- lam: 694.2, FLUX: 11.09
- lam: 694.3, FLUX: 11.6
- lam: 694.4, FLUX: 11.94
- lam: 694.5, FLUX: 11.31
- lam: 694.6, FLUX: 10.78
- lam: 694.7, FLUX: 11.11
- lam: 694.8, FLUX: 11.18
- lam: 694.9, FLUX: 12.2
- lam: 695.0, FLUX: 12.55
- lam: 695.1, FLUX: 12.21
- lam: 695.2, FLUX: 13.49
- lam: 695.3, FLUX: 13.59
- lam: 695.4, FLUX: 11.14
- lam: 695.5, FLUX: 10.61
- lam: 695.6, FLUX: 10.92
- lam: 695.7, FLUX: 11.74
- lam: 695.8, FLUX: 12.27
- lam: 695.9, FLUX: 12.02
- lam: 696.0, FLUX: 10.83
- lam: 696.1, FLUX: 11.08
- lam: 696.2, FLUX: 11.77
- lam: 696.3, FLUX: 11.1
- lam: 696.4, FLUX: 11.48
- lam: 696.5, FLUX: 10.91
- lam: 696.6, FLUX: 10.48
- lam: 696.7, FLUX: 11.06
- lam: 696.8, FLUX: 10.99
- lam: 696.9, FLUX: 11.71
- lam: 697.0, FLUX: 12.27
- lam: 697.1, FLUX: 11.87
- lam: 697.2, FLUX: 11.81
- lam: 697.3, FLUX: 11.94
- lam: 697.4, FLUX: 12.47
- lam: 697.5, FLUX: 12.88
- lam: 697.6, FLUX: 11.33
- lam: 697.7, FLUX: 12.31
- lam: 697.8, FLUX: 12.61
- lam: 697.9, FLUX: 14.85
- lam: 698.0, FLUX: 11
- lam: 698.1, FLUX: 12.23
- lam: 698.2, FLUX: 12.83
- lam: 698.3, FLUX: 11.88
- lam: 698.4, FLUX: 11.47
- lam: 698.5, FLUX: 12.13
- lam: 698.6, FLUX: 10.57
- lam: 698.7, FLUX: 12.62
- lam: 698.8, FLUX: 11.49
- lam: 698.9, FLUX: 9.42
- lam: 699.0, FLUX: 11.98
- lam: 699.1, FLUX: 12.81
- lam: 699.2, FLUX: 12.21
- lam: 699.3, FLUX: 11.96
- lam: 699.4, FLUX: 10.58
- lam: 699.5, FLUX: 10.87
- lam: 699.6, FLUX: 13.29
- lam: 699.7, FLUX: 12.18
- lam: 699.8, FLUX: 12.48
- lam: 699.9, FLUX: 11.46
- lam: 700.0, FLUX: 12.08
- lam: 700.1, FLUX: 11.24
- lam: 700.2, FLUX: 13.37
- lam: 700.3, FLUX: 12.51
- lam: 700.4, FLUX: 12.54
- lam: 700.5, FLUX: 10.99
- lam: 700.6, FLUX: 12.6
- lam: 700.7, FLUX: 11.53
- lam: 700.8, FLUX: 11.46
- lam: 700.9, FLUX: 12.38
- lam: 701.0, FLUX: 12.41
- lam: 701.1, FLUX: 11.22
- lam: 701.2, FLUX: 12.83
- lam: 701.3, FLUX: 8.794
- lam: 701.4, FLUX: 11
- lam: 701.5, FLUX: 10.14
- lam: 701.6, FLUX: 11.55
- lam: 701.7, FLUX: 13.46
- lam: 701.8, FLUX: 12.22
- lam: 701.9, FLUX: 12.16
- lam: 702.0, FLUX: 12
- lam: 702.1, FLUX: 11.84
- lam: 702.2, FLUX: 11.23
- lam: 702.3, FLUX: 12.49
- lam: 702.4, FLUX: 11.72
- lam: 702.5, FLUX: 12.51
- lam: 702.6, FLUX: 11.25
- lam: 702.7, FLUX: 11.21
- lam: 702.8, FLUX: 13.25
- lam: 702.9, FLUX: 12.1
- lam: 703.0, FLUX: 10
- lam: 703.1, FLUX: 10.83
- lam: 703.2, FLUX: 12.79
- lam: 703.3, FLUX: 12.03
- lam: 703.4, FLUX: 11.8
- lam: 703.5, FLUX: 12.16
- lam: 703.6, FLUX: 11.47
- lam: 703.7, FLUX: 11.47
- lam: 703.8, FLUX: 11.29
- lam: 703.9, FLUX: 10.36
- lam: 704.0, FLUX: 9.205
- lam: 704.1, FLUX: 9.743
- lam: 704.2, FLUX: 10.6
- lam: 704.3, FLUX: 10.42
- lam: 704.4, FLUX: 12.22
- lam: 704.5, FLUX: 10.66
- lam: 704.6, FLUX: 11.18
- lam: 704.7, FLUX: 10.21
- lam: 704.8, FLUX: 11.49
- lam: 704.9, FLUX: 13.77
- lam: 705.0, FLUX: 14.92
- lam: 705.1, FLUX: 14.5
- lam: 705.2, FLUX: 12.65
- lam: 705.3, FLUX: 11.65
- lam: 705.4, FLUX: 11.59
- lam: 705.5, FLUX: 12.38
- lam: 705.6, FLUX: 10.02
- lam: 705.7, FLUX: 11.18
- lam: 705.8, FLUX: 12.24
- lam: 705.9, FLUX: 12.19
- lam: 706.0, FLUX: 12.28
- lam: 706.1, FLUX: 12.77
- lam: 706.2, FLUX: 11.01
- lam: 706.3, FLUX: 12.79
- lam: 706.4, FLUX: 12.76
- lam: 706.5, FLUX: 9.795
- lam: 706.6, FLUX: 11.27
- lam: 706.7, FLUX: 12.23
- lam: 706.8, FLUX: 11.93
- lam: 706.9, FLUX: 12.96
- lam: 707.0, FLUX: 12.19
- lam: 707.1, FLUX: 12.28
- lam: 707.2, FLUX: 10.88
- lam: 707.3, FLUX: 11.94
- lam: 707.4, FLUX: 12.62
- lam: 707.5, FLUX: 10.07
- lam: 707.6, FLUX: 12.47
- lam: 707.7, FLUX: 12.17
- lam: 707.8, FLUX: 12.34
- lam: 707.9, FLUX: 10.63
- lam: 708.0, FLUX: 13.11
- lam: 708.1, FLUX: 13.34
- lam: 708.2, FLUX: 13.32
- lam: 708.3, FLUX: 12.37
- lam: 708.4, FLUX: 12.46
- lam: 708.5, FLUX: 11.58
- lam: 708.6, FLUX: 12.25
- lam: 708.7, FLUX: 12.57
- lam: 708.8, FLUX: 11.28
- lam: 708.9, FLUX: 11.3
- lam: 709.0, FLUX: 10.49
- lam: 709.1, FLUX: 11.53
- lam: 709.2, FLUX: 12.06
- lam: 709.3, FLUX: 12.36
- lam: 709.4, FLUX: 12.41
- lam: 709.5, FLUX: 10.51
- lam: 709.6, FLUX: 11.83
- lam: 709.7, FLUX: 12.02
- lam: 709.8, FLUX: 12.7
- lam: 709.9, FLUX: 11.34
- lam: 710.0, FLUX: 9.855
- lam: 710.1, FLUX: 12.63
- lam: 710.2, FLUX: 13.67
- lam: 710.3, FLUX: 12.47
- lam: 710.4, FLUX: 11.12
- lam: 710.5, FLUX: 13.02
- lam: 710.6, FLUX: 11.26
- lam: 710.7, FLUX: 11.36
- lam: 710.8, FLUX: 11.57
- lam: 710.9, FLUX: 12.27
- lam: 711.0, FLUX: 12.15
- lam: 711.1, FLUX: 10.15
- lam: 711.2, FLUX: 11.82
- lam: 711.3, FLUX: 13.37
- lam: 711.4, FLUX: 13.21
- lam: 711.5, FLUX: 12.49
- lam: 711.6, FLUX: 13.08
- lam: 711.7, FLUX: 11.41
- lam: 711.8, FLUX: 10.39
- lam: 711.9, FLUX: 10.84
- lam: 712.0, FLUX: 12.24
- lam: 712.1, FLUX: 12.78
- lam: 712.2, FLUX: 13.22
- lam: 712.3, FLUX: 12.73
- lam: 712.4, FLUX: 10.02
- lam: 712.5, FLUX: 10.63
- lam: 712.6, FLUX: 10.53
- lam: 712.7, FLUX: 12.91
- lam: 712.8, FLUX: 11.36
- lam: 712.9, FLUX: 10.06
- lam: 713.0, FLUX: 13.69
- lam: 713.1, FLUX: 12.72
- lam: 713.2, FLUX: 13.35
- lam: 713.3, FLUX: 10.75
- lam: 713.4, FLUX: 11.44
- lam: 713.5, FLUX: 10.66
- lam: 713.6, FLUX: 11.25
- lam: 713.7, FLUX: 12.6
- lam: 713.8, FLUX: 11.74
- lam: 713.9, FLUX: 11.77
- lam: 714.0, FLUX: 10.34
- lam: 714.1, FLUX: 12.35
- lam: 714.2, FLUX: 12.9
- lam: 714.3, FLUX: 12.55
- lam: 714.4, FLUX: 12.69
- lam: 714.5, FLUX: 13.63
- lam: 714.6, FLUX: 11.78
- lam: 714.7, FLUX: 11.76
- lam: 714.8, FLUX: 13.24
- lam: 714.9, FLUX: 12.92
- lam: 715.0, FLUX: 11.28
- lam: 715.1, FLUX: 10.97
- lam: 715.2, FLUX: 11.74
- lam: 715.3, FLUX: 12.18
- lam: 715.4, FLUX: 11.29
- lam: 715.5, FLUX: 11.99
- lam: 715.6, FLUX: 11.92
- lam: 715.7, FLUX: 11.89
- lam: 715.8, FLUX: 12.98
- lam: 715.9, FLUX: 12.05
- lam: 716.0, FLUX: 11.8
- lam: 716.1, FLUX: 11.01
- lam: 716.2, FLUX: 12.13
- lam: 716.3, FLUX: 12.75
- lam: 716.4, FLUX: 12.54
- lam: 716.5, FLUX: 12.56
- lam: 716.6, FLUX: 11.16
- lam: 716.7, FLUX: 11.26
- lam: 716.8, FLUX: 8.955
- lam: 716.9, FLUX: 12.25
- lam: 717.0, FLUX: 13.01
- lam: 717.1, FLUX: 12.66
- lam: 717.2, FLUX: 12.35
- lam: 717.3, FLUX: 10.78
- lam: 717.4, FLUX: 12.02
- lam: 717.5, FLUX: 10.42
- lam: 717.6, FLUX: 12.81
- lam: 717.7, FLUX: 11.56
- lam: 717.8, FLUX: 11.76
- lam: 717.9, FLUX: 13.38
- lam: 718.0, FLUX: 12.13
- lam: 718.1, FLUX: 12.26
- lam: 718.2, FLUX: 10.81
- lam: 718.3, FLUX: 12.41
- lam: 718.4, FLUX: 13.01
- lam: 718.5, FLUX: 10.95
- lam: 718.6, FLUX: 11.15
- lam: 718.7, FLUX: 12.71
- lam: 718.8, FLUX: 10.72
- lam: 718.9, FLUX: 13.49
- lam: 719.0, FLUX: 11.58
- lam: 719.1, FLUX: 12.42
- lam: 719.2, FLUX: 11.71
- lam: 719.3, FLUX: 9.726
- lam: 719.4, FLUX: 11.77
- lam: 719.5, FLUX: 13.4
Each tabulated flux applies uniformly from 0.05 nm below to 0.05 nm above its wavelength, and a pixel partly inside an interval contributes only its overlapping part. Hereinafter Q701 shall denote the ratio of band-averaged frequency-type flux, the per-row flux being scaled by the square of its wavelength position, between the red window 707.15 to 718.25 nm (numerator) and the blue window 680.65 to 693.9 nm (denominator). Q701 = 1.1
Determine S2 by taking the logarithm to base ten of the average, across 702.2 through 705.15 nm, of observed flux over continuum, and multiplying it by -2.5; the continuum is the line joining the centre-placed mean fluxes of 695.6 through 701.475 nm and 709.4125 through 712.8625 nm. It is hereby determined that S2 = 0.02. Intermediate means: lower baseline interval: 11.8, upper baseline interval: 11.9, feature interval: 11.6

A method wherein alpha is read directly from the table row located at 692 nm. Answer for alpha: 11.51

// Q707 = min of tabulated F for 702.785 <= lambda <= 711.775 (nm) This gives 9.205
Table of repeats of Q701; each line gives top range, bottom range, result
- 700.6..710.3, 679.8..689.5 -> 1.10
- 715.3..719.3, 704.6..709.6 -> 1.02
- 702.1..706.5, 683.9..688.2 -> 1.06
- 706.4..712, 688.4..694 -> 1.14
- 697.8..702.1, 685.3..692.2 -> 1.09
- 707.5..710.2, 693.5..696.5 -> 1.08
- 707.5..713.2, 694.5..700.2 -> 1.05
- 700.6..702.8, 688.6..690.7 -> 1.10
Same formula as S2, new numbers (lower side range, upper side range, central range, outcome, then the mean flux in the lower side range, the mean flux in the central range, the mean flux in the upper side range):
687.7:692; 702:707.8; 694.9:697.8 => -0.04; 11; 11.8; 11.7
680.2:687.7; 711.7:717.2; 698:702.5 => -0.01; 11.5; 11.8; 11.9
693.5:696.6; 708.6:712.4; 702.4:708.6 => 0.00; 11.5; 11.8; 11.9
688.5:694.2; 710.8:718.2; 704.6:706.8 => -0.04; 11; 12.1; 11.9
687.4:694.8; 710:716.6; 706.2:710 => -0.01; 11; 11.9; 12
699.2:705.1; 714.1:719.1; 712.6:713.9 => 0.01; 11.7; 11.8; 12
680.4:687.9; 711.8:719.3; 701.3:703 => 0.00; 11.5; 11.7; 11.9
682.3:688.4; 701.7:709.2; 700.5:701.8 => 0.01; 11.3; 11.6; 11.8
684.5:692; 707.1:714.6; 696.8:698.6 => -0.05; 11.3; 12.1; 11.9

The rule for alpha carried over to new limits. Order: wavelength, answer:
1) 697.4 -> 12.47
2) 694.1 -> 12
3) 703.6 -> 11.47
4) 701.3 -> 8.794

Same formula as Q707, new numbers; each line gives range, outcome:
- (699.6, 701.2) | 10.99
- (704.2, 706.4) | 10.02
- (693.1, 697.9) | 10.17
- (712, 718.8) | 8.955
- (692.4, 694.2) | 9.901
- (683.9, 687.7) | 9.266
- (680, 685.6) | 8.373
